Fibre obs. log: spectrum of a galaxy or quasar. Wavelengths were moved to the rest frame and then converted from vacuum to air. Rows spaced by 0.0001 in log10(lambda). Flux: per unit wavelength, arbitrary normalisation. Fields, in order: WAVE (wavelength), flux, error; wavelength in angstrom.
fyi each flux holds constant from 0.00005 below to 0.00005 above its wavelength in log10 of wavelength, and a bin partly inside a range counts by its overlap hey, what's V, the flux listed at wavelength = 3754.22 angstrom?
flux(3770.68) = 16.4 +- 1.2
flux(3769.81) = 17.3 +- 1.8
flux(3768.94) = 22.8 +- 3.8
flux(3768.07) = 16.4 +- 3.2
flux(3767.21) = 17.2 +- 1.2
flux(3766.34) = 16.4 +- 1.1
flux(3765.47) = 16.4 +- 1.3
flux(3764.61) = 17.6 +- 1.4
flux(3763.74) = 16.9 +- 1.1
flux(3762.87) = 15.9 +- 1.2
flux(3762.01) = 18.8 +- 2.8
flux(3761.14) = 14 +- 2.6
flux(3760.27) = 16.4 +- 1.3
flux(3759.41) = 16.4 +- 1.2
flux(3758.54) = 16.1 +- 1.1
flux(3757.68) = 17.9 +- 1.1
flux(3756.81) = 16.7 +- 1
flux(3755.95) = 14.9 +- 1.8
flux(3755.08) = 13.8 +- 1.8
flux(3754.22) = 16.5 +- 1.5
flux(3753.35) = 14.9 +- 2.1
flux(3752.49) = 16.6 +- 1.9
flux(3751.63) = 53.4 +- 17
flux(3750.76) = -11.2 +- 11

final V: 16.5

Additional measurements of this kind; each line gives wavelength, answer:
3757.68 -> 17.9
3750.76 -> -11.2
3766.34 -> 16.4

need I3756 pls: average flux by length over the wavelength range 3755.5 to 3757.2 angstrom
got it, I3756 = 15.8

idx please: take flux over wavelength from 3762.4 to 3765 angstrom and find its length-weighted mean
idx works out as 16.8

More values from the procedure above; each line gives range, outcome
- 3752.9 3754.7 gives 15.7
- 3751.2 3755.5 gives 23.1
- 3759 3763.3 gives 16.3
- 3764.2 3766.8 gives 16.8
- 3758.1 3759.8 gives 16.3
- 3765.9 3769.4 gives 18.2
